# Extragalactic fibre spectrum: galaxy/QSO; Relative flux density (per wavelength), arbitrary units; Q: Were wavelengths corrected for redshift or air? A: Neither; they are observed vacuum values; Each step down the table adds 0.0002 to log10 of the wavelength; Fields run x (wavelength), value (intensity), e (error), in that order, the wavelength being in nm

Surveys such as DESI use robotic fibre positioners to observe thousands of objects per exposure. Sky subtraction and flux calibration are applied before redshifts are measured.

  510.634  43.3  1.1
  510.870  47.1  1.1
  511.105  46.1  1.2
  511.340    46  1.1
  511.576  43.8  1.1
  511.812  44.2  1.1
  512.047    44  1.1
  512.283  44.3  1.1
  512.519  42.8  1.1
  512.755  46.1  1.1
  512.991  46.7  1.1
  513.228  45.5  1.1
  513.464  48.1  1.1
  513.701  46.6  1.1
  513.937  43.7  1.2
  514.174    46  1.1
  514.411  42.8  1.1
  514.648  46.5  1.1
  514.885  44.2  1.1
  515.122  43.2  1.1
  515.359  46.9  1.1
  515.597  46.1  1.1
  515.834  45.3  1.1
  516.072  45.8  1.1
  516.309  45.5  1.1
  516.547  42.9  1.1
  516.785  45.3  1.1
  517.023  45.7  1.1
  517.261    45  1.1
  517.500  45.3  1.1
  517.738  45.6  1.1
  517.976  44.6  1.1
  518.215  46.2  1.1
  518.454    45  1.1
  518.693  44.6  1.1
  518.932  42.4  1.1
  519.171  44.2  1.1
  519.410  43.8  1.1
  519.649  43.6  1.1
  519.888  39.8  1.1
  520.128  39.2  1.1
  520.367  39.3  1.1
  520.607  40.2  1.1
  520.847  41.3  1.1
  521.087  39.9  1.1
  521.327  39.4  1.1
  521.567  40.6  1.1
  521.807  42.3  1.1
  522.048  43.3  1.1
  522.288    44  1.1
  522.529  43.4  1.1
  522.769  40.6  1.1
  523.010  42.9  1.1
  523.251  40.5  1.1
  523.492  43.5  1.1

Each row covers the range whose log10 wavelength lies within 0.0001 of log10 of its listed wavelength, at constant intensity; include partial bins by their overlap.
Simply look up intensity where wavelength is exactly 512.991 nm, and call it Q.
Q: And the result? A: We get 46.7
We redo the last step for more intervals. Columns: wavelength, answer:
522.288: 44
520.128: 39.2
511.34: 46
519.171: 44.2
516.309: 45.5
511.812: 44.2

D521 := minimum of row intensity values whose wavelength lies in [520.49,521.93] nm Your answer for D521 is 39.4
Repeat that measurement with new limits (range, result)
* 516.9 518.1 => 44.6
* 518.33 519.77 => 42.4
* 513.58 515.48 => 42.8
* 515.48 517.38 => 42.9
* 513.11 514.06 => 43.7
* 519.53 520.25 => 39.2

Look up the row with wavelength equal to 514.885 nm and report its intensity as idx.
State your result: 44.2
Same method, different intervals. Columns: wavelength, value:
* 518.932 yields 42.4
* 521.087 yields 39.9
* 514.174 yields 46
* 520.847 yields 41.3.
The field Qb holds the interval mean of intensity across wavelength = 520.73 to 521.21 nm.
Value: 40.6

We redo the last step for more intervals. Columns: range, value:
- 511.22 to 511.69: 44.9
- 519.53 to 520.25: 40.9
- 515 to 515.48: 45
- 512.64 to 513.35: 46.1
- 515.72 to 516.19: 45.5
